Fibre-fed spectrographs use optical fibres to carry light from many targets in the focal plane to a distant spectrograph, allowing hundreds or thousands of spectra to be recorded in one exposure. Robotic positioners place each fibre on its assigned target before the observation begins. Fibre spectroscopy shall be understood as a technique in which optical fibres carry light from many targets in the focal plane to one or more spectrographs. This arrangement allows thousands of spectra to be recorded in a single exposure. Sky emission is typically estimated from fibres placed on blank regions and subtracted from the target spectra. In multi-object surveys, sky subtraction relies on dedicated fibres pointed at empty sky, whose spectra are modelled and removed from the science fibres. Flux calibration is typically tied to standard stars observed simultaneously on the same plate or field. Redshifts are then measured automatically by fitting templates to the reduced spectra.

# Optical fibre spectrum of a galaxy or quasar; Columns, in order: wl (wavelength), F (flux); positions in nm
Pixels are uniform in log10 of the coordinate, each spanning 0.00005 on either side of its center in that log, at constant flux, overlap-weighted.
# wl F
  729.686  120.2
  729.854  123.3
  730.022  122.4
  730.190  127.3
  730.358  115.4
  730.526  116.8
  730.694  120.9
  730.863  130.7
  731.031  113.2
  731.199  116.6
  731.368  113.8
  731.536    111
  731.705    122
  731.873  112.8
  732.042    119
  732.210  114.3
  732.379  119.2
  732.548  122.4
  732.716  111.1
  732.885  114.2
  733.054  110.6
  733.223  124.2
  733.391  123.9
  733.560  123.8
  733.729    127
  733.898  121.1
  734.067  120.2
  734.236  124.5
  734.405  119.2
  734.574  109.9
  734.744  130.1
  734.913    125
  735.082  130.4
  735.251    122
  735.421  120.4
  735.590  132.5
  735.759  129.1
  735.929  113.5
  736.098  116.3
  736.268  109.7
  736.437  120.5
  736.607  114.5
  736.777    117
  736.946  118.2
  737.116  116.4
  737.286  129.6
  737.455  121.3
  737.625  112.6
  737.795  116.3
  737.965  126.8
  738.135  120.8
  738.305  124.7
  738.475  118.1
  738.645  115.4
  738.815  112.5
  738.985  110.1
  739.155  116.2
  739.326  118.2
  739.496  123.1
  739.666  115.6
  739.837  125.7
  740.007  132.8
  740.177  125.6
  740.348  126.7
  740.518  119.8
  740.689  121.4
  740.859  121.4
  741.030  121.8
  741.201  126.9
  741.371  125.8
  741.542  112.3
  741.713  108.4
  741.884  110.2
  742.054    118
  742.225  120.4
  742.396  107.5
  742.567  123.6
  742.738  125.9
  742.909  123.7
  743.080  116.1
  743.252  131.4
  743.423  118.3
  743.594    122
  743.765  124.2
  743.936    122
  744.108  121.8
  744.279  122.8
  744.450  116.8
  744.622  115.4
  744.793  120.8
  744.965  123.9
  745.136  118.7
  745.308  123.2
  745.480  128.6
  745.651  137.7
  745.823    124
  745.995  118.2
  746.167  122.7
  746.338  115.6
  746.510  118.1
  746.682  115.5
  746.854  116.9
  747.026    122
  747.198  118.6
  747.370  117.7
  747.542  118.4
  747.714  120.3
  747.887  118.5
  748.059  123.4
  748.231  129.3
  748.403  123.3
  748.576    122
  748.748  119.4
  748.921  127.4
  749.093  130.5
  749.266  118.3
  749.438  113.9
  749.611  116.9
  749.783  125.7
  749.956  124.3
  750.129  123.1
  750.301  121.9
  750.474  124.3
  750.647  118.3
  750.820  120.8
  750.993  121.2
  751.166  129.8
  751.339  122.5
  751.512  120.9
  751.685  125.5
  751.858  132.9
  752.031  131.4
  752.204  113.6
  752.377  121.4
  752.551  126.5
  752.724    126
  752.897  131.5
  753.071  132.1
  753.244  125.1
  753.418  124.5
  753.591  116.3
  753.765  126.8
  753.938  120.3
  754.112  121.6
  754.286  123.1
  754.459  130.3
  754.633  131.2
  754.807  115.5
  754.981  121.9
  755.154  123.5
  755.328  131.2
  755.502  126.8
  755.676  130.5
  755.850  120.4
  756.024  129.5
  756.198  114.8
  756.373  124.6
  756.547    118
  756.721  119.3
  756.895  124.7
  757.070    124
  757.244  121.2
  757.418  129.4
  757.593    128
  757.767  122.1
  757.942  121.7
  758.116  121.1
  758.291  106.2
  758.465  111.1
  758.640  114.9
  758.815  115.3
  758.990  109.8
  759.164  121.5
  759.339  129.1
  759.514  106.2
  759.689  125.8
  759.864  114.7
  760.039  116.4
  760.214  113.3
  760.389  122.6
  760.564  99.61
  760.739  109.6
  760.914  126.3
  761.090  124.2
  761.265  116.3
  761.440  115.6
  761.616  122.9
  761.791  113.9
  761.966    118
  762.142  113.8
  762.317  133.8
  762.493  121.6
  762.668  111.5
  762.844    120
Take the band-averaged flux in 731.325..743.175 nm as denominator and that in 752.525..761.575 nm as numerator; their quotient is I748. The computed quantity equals 1.0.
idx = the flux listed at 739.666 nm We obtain 115.6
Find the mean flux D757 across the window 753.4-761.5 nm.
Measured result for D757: 120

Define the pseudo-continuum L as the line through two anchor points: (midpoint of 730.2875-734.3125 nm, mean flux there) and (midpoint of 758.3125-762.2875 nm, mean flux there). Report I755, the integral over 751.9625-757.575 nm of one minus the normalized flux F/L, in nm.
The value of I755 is -0.35 nm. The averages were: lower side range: 119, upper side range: 117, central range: 124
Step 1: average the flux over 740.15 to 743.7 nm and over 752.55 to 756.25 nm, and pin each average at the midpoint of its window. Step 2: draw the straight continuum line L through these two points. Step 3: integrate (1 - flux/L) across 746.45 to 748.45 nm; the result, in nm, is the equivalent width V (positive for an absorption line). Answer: 0.04 nm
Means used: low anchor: 120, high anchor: 125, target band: 120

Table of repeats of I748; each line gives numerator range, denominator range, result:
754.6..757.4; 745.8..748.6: 1.03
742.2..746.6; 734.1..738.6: 1.01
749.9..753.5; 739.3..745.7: 1.03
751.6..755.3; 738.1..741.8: 1.04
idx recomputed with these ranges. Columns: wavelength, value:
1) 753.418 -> 124.5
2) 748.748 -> 119.4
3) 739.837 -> 125.7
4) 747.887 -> 118.5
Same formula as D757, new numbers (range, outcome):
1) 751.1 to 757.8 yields 125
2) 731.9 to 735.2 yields 120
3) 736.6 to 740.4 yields 120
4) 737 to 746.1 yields 121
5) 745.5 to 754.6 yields 123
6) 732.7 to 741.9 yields 120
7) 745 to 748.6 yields 122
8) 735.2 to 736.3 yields 121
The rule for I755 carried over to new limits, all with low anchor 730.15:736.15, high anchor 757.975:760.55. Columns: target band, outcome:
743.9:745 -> -0.02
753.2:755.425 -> -0.14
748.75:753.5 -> -0.27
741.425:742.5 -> 0.05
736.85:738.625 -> -0.01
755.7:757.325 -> -0.08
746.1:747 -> 0.00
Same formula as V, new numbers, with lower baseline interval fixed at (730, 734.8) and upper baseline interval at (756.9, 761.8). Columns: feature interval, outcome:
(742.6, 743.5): -0.03 nm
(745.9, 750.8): -0.10 nm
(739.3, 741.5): -0.08 nm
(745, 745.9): -0.06 nm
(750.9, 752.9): -0.11 nm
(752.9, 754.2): -0.07 nm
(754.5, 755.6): -0.07 nm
